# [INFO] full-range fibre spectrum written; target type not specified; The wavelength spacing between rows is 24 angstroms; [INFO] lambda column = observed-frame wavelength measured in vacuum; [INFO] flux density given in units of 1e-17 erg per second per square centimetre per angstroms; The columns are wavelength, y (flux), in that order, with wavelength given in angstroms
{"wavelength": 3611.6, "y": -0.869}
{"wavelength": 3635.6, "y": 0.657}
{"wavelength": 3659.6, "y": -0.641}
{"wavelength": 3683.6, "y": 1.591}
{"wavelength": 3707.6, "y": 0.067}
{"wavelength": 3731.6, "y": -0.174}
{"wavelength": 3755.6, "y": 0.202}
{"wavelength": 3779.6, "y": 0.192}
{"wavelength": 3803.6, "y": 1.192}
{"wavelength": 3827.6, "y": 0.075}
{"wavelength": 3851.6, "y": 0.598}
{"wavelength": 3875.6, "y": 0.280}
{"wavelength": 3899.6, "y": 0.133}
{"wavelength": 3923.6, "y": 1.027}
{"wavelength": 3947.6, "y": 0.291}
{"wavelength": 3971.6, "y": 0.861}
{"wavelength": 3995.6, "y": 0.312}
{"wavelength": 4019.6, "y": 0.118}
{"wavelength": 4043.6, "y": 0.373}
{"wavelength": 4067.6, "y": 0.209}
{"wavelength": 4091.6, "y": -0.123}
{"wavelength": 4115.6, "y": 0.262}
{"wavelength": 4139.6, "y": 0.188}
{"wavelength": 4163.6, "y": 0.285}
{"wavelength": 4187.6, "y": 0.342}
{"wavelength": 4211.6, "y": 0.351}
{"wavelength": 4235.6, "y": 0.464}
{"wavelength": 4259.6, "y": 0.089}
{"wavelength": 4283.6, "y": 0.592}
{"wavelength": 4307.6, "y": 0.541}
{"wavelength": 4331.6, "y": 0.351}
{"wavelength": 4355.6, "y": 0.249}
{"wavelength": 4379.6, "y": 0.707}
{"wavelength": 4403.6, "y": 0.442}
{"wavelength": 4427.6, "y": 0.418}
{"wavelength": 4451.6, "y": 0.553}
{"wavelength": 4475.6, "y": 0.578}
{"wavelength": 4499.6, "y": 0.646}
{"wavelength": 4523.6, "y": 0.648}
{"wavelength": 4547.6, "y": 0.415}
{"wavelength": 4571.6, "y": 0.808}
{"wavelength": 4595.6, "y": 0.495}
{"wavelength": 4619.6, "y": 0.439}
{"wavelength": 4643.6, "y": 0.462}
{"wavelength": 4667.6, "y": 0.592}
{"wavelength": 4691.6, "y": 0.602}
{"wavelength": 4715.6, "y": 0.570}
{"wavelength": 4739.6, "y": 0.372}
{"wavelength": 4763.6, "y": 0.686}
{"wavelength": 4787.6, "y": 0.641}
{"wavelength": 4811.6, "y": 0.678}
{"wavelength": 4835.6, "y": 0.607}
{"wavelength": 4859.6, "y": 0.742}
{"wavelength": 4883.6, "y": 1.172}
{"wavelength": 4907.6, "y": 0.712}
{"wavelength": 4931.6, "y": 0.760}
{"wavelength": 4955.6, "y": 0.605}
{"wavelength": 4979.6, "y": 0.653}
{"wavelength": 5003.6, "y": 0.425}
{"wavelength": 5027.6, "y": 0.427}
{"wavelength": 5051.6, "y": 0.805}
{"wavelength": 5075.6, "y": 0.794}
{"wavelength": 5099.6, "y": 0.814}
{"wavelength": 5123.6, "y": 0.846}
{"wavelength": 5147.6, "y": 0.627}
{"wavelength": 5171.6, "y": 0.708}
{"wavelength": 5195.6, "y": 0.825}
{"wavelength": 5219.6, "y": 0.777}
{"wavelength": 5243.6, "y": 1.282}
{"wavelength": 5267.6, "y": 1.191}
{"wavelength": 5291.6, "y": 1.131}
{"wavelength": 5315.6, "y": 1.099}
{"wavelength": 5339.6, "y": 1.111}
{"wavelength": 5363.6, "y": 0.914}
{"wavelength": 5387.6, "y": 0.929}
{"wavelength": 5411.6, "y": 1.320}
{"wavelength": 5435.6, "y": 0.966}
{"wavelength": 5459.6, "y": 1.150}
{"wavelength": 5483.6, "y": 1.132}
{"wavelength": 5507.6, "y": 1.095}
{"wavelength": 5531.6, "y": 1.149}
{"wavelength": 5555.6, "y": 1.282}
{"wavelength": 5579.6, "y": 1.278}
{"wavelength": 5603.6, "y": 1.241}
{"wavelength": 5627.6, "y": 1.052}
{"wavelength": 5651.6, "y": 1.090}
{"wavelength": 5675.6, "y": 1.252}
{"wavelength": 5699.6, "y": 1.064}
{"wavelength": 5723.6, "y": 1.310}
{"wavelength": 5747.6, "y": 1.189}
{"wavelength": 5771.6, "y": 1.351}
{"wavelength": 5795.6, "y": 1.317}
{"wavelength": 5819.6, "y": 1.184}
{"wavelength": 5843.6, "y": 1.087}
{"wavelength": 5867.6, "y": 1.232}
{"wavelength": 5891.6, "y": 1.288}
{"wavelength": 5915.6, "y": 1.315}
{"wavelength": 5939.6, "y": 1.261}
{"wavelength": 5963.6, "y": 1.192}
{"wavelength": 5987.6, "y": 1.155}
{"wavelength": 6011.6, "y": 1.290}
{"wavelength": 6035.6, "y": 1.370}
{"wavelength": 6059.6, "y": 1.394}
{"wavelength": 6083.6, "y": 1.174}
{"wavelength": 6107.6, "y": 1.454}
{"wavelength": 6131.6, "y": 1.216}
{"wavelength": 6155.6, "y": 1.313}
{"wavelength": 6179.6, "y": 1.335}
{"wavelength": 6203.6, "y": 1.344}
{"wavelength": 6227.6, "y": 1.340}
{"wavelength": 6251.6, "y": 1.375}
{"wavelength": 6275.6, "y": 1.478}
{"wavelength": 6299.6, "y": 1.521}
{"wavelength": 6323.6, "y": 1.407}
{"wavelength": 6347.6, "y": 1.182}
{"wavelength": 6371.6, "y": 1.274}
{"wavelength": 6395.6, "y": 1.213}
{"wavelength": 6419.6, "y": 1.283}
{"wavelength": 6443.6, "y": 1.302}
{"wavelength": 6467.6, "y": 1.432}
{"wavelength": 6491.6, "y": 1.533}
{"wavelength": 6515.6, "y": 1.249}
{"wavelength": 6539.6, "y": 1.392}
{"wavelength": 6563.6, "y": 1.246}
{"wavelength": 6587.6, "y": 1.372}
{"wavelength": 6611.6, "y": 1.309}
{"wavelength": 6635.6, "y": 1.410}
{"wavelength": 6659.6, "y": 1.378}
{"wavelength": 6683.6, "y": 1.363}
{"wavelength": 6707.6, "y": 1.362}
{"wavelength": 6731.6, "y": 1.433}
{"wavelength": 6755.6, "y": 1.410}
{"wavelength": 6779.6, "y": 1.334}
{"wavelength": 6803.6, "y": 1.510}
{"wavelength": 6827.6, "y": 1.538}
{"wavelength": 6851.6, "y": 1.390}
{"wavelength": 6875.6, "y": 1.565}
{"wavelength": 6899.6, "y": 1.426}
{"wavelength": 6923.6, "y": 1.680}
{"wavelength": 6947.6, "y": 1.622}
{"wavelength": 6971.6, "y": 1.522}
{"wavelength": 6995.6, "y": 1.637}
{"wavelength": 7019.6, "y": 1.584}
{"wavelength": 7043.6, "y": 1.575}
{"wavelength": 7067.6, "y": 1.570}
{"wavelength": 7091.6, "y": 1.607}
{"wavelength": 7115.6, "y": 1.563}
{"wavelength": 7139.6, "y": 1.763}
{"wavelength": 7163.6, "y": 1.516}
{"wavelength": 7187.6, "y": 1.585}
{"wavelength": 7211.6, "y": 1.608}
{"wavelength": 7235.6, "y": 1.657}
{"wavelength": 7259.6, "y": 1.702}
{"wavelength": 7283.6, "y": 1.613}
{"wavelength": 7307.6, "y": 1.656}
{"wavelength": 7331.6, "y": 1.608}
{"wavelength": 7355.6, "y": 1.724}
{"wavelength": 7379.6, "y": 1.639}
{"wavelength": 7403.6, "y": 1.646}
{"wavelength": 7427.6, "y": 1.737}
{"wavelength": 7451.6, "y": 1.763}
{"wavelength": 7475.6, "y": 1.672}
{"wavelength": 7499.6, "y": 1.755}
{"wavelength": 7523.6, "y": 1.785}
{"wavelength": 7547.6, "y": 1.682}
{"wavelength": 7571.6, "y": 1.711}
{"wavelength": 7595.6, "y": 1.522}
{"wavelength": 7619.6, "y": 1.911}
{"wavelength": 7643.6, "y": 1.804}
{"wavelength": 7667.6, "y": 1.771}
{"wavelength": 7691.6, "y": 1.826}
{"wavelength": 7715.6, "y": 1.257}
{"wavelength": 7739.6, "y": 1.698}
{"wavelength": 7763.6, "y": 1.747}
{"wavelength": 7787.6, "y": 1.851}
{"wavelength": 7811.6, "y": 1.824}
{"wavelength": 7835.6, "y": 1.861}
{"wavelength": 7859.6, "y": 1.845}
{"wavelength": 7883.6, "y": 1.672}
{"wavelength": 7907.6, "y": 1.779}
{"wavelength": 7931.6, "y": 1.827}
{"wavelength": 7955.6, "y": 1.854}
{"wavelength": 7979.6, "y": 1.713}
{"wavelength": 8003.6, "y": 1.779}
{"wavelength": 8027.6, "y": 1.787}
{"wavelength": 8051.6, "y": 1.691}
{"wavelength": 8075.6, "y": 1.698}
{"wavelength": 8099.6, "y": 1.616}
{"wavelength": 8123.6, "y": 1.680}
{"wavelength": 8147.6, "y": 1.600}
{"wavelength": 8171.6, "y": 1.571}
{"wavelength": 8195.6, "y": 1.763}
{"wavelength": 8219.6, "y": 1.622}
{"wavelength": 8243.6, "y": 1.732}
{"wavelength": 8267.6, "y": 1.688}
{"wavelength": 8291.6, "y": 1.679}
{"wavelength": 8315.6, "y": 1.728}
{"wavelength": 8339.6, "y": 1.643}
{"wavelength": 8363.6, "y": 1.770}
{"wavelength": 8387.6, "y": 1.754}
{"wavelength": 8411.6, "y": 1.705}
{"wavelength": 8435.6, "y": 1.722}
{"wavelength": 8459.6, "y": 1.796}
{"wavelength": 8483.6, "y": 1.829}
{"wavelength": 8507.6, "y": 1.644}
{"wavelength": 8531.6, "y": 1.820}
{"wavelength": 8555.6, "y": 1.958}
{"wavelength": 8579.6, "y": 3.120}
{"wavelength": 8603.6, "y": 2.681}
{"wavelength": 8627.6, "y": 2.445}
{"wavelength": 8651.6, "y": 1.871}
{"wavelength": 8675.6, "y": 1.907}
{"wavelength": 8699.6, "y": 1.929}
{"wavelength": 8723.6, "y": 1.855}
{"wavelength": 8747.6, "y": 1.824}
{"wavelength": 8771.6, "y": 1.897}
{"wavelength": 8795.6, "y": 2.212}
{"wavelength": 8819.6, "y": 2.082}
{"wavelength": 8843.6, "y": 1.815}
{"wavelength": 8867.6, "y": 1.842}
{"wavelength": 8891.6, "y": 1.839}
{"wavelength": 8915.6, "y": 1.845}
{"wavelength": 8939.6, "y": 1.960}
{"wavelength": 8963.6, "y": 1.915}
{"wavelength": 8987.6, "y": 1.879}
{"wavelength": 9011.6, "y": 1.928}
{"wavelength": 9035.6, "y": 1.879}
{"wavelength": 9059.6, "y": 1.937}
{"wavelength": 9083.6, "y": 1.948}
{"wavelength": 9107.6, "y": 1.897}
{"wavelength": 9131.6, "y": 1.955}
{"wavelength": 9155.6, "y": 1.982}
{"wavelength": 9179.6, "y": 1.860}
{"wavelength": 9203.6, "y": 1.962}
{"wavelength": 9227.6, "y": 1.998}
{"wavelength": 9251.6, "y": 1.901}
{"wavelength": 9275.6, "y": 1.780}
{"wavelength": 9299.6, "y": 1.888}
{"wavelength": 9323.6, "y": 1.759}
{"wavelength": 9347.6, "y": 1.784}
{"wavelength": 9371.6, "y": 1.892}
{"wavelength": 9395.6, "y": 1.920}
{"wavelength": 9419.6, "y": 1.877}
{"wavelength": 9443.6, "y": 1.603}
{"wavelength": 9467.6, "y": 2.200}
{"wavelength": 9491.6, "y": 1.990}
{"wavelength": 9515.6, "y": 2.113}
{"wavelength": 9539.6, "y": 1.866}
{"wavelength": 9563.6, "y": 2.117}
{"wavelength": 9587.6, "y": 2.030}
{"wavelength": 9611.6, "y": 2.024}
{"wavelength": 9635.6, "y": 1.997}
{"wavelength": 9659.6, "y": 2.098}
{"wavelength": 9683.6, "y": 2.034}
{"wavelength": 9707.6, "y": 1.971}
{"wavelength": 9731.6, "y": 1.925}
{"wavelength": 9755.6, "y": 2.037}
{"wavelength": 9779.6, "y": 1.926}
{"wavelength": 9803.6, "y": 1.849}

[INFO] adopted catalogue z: 0.309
